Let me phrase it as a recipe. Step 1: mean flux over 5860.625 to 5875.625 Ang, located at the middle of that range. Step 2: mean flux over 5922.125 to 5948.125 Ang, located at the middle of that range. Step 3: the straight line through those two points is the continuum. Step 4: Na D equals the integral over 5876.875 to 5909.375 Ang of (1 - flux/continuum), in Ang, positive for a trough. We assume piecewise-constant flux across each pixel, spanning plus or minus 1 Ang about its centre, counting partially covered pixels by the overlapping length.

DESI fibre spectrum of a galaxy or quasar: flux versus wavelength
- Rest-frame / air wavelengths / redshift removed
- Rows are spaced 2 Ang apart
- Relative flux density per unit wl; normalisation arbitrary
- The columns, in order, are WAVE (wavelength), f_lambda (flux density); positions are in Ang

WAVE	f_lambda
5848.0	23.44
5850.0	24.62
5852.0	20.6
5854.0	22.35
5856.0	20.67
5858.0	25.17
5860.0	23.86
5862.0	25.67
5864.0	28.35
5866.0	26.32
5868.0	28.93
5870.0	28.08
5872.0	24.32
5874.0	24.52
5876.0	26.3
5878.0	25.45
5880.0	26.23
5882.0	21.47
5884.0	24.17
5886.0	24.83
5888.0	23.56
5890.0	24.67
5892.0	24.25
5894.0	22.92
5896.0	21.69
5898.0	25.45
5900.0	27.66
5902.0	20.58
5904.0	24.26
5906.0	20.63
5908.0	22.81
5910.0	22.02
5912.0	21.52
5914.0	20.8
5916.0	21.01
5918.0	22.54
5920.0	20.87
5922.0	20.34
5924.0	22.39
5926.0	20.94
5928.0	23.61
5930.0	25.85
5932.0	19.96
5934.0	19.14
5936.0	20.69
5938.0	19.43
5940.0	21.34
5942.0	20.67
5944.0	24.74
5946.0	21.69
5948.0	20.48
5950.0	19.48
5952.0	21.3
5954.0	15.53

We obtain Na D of 1.2 Ang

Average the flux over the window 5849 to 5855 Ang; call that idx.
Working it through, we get 22.5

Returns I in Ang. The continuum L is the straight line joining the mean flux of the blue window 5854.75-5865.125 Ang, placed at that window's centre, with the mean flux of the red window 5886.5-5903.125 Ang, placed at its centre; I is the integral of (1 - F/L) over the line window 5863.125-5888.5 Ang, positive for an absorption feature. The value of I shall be -1.3 Ang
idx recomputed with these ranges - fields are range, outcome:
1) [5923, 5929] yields 22.3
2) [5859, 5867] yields 26.1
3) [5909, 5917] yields 21.3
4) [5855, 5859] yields 22.9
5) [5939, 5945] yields 22.2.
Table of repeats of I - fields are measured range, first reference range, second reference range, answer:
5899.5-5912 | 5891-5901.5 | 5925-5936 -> 0.5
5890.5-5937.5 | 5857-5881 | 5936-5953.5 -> 1.6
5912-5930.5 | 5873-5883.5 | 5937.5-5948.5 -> 0.6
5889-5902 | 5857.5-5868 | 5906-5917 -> -0.6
